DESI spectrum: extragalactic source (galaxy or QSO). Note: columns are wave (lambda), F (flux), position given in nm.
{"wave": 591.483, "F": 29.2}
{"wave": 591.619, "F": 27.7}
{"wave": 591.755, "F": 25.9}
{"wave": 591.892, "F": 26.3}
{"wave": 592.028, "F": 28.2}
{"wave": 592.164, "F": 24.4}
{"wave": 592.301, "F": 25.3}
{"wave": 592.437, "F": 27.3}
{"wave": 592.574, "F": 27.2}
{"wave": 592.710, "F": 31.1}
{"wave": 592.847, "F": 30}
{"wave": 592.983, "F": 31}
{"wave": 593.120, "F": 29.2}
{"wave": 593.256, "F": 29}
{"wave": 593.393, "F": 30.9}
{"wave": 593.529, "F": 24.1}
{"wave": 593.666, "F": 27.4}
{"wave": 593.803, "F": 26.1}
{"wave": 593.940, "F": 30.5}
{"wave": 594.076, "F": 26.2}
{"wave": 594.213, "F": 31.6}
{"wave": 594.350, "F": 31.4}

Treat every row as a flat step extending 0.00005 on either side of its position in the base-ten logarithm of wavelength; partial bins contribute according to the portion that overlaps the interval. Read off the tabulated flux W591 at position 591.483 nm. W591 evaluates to 29.2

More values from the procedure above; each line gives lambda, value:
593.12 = 29.2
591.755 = 25.9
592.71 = 31.1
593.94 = 30.5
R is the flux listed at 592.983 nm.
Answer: 31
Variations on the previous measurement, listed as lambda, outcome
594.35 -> 31.4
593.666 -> 27.4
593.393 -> 30.9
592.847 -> 30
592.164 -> 24.4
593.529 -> 24.1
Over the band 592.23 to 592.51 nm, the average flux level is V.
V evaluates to 26.2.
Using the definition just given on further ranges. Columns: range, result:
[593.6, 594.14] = 27.6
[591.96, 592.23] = 26.4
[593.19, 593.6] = 28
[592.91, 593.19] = 30.2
